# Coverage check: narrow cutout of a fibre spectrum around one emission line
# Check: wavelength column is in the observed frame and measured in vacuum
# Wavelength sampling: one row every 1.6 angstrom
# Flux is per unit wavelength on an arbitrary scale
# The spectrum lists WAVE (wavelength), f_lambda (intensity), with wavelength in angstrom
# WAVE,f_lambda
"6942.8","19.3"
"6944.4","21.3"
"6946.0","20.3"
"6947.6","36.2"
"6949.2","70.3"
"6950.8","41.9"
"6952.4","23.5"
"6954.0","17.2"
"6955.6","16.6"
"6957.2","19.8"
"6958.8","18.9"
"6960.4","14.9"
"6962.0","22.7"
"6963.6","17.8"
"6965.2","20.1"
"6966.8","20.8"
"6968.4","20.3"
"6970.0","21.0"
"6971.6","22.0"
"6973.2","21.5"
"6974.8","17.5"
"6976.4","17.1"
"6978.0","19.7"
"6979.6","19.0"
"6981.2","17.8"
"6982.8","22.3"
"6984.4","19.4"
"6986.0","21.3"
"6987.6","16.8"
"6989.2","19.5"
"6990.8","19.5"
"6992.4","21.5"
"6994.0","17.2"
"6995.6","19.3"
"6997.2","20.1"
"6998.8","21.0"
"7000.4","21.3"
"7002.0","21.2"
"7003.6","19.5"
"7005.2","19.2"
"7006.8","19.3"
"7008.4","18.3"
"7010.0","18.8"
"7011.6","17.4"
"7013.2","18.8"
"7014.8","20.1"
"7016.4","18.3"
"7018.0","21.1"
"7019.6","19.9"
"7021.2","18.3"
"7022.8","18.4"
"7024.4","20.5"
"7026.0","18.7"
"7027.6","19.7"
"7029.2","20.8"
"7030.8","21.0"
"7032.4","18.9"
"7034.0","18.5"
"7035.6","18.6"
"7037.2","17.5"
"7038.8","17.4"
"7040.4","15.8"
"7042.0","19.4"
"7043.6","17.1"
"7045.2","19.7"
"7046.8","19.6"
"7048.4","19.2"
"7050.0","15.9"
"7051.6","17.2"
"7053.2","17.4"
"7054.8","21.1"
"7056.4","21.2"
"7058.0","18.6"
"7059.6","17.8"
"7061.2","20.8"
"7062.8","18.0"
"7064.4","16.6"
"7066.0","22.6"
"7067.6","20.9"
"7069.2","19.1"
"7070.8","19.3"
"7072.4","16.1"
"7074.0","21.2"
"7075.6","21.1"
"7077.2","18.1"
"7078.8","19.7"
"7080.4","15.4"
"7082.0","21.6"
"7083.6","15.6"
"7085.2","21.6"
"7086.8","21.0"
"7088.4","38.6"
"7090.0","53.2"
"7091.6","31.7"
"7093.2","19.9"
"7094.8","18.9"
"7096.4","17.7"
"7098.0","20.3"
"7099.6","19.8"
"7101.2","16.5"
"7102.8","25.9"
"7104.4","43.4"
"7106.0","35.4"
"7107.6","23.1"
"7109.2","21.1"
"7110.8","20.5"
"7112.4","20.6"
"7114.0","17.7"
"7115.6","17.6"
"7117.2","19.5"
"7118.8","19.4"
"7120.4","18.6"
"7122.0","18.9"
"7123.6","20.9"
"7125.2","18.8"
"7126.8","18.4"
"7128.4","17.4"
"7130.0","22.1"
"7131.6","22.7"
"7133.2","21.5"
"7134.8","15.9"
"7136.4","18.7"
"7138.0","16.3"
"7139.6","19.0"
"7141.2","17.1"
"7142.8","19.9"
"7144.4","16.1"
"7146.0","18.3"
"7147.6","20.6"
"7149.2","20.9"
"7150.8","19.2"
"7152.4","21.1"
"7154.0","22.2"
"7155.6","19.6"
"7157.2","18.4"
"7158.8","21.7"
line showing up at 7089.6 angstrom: [S II] 6716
